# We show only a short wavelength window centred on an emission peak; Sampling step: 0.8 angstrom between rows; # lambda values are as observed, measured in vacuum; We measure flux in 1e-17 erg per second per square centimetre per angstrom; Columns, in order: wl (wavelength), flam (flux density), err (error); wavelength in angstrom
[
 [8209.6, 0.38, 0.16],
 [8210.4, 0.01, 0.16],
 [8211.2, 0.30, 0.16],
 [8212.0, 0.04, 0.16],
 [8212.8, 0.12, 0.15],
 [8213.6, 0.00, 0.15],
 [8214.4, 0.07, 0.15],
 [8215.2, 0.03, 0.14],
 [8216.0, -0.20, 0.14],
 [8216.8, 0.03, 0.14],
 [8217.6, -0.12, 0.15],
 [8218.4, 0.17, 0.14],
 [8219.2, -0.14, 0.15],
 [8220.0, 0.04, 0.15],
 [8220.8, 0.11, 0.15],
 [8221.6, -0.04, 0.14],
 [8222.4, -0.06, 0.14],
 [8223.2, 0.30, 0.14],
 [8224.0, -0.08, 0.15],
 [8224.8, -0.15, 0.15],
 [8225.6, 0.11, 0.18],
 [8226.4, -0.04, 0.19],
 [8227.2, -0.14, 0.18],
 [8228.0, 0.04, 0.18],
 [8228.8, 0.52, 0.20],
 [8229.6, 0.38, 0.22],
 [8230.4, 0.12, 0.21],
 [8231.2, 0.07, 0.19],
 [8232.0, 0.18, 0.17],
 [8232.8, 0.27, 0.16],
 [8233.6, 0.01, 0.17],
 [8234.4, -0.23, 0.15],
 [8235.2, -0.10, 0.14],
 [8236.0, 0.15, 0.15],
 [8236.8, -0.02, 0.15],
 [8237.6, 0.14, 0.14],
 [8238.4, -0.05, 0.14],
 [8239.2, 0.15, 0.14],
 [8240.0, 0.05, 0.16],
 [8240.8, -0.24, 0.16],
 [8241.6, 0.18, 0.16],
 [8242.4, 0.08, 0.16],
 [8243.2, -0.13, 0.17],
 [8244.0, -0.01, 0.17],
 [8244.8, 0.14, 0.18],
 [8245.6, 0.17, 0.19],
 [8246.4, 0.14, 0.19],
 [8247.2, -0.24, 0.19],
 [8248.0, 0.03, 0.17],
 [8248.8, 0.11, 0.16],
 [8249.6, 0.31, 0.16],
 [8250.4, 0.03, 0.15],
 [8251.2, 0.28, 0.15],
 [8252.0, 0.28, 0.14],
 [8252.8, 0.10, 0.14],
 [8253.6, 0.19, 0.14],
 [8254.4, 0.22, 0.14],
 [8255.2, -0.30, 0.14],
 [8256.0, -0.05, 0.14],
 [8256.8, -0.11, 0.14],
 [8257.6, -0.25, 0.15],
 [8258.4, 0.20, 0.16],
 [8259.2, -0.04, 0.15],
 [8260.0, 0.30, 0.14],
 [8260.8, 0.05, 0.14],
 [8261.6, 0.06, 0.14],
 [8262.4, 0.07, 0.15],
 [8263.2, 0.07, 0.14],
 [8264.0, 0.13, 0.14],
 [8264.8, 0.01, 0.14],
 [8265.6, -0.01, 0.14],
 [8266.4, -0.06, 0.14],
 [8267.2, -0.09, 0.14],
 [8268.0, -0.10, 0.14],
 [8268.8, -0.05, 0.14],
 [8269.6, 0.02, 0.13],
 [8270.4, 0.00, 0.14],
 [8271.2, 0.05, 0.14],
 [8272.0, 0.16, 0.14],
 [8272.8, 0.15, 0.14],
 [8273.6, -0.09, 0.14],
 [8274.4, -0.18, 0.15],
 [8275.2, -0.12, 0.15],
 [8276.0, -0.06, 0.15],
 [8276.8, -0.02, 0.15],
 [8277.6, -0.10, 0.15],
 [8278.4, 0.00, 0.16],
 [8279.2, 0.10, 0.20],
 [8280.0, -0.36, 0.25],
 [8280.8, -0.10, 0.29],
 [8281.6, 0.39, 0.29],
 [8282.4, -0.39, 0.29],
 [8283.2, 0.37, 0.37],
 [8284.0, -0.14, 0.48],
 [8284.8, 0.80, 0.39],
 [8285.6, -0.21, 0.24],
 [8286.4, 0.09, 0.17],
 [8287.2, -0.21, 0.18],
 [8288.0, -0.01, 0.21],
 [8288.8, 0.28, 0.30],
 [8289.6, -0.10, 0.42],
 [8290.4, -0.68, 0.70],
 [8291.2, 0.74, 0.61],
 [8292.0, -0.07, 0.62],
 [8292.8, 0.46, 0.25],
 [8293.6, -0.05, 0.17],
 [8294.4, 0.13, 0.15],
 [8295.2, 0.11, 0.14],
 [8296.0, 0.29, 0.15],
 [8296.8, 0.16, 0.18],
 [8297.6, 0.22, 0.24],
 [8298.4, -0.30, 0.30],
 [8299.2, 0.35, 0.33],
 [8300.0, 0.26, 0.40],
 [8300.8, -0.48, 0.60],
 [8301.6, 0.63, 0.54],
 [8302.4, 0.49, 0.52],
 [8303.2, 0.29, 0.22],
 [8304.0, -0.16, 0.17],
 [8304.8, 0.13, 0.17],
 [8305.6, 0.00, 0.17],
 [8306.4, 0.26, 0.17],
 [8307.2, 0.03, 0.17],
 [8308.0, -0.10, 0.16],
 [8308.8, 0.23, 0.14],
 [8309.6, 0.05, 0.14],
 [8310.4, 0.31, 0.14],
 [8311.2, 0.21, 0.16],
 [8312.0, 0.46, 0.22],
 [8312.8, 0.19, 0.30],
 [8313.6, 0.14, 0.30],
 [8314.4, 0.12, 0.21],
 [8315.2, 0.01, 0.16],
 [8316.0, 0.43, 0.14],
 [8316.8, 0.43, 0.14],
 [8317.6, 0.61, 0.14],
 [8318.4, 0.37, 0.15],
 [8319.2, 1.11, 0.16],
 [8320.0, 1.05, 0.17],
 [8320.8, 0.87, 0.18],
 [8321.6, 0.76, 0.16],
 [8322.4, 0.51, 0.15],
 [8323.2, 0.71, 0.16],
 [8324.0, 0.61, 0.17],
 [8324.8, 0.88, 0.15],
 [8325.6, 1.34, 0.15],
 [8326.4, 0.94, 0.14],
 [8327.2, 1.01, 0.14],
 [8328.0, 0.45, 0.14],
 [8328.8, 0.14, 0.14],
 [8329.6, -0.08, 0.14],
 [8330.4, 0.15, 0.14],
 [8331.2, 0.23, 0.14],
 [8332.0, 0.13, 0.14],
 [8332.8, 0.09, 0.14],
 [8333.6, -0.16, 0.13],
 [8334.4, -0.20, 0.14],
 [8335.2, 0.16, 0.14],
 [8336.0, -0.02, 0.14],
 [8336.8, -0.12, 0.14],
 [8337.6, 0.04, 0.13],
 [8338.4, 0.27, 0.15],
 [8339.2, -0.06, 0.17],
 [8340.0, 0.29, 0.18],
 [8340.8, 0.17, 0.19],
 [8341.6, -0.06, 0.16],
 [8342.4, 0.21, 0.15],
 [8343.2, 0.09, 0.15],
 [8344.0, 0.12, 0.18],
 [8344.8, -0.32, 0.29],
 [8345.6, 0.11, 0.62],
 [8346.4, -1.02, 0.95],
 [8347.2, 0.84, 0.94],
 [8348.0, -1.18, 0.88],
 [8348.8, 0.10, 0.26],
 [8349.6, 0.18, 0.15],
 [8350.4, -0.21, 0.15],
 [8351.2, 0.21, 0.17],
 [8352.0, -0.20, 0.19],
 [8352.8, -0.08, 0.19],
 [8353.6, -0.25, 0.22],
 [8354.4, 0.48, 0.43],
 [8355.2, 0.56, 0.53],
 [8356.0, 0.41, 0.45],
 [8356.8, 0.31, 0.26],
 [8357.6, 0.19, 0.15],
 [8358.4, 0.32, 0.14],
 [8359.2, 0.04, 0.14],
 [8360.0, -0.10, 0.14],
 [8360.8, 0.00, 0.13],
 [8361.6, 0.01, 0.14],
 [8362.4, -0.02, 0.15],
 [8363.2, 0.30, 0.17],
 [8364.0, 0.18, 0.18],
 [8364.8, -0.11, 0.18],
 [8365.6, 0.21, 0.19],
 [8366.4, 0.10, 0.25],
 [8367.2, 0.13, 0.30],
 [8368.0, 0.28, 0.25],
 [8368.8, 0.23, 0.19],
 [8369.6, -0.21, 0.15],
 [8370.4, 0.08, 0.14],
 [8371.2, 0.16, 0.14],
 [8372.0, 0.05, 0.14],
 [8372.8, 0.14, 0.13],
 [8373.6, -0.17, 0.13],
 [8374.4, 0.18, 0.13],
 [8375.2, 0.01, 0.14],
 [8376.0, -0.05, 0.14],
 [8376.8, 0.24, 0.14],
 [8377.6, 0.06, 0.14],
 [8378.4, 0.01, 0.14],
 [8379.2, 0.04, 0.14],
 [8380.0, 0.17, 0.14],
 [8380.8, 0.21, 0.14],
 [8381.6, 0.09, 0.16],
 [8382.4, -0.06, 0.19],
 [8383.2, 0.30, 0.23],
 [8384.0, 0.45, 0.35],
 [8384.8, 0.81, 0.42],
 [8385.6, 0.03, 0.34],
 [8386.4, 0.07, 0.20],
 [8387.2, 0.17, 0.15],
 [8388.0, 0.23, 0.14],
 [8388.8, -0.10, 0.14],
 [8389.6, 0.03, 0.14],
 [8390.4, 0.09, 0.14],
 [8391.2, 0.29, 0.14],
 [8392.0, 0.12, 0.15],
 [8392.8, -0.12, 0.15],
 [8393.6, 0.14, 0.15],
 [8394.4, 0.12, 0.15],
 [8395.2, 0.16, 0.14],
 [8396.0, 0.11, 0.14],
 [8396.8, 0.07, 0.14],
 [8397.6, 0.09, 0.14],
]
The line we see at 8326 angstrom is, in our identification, [O II]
